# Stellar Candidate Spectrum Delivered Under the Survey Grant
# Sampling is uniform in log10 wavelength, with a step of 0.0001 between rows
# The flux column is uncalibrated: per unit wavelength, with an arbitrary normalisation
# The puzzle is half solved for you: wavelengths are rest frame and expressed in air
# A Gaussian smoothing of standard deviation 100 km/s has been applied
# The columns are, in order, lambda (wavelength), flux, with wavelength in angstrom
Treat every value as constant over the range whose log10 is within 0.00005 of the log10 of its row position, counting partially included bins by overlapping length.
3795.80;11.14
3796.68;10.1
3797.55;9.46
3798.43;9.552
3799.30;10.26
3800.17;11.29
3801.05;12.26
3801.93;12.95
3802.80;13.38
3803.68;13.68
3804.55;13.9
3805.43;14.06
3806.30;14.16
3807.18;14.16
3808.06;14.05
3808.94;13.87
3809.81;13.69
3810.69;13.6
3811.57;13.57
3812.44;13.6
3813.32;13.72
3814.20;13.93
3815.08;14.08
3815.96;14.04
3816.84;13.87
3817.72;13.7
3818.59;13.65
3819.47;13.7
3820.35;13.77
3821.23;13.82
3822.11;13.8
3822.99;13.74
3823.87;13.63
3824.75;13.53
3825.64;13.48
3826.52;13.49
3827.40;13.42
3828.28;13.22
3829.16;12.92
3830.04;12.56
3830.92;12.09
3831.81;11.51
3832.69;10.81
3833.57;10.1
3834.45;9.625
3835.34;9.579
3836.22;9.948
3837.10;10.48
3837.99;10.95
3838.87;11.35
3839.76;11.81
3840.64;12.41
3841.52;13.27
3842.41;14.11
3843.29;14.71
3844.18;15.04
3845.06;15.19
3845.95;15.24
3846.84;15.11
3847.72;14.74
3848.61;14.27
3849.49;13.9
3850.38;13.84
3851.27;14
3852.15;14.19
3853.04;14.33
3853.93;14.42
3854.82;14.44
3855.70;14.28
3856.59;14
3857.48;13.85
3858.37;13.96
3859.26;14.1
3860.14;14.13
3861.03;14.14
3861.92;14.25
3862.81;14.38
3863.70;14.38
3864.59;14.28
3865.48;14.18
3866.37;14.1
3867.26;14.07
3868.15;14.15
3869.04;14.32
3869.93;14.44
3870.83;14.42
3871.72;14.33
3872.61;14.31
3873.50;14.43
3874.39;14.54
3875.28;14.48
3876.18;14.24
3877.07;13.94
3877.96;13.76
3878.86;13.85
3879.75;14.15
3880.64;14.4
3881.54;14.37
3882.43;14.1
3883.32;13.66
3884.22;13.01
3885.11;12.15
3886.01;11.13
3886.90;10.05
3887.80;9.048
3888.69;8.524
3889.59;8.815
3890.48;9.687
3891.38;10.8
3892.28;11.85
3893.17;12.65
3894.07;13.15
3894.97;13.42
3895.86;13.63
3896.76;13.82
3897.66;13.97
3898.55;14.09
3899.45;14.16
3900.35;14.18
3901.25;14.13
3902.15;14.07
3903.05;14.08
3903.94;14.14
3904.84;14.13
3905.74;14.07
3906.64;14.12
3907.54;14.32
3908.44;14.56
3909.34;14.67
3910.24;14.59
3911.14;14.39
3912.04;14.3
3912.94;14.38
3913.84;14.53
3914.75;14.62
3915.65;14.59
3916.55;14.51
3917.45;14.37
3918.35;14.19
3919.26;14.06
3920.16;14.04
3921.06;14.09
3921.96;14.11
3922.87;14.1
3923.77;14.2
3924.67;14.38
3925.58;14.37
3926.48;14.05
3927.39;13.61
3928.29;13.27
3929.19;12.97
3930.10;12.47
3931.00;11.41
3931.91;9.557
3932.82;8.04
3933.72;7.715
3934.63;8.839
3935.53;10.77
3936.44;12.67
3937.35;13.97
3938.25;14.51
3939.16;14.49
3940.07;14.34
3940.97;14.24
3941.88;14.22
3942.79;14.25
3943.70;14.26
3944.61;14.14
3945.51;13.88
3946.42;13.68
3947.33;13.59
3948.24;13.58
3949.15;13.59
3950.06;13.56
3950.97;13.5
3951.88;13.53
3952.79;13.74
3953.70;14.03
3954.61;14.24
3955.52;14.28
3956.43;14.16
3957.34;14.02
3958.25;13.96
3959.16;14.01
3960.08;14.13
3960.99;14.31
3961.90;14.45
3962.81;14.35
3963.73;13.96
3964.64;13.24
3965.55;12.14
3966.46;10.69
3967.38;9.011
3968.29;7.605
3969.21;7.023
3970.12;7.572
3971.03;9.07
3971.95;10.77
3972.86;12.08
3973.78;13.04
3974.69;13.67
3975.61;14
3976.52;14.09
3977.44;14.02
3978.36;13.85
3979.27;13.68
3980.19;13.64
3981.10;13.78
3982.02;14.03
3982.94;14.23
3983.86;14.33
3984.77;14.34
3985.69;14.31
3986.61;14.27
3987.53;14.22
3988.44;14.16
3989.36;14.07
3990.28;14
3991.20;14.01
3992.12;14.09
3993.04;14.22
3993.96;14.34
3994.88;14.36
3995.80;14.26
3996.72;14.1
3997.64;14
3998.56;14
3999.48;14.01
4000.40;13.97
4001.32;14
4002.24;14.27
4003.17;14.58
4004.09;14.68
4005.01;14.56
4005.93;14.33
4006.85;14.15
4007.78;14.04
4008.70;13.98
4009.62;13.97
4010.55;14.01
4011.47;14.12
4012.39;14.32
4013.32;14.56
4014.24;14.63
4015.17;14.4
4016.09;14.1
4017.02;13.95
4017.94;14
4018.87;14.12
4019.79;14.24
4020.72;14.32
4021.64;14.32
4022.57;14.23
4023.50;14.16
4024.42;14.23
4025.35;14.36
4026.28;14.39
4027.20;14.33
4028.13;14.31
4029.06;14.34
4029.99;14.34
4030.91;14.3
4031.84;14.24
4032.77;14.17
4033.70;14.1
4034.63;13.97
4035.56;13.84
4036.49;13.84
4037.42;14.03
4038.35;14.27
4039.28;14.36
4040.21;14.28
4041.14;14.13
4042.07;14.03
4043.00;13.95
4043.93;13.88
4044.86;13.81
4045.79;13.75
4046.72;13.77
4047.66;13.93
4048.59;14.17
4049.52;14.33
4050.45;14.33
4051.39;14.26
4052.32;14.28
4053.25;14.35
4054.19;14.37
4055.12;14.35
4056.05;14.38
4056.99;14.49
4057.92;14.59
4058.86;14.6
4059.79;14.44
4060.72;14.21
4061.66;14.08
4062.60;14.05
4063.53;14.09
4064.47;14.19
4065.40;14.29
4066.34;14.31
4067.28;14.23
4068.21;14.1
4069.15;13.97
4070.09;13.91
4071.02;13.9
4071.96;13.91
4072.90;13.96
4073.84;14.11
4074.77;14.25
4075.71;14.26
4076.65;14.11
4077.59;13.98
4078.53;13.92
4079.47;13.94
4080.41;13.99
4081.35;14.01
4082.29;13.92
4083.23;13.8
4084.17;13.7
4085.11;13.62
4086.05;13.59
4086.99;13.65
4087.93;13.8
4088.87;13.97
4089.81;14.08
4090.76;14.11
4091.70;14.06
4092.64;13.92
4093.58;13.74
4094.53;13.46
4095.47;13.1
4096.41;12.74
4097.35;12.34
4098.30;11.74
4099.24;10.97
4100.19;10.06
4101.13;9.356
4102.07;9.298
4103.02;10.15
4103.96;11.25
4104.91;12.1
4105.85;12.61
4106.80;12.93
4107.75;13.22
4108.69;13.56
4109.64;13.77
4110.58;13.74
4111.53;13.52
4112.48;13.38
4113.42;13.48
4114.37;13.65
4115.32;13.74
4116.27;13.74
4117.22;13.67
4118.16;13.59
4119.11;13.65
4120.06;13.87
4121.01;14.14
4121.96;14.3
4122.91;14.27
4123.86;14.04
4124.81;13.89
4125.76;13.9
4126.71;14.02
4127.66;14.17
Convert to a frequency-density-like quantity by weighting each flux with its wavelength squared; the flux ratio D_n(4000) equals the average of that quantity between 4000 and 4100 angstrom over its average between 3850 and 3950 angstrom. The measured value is 1.1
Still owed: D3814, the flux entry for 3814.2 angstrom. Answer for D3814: 13.93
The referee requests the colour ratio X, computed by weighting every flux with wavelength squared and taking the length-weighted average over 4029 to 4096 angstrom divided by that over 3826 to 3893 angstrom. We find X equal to 1.18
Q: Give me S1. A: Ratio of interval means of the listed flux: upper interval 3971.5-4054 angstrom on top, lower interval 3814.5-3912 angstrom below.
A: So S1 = 1.05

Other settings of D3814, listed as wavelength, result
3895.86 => 13.63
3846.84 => 15.11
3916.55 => 14.51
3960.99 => 14.31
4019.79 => 14.24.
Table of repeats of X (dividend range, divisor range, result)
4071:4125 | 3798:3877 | 1.13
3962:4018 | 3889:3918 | 1.03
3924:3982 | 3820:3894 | 1.02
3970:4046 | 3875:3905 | 1.15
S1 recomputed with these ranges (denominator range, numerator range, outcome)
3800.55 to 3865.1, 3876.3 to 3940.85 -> 0.98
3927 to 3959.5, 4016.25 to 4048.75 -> 1.08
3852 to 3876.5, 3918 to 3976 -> 0.90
